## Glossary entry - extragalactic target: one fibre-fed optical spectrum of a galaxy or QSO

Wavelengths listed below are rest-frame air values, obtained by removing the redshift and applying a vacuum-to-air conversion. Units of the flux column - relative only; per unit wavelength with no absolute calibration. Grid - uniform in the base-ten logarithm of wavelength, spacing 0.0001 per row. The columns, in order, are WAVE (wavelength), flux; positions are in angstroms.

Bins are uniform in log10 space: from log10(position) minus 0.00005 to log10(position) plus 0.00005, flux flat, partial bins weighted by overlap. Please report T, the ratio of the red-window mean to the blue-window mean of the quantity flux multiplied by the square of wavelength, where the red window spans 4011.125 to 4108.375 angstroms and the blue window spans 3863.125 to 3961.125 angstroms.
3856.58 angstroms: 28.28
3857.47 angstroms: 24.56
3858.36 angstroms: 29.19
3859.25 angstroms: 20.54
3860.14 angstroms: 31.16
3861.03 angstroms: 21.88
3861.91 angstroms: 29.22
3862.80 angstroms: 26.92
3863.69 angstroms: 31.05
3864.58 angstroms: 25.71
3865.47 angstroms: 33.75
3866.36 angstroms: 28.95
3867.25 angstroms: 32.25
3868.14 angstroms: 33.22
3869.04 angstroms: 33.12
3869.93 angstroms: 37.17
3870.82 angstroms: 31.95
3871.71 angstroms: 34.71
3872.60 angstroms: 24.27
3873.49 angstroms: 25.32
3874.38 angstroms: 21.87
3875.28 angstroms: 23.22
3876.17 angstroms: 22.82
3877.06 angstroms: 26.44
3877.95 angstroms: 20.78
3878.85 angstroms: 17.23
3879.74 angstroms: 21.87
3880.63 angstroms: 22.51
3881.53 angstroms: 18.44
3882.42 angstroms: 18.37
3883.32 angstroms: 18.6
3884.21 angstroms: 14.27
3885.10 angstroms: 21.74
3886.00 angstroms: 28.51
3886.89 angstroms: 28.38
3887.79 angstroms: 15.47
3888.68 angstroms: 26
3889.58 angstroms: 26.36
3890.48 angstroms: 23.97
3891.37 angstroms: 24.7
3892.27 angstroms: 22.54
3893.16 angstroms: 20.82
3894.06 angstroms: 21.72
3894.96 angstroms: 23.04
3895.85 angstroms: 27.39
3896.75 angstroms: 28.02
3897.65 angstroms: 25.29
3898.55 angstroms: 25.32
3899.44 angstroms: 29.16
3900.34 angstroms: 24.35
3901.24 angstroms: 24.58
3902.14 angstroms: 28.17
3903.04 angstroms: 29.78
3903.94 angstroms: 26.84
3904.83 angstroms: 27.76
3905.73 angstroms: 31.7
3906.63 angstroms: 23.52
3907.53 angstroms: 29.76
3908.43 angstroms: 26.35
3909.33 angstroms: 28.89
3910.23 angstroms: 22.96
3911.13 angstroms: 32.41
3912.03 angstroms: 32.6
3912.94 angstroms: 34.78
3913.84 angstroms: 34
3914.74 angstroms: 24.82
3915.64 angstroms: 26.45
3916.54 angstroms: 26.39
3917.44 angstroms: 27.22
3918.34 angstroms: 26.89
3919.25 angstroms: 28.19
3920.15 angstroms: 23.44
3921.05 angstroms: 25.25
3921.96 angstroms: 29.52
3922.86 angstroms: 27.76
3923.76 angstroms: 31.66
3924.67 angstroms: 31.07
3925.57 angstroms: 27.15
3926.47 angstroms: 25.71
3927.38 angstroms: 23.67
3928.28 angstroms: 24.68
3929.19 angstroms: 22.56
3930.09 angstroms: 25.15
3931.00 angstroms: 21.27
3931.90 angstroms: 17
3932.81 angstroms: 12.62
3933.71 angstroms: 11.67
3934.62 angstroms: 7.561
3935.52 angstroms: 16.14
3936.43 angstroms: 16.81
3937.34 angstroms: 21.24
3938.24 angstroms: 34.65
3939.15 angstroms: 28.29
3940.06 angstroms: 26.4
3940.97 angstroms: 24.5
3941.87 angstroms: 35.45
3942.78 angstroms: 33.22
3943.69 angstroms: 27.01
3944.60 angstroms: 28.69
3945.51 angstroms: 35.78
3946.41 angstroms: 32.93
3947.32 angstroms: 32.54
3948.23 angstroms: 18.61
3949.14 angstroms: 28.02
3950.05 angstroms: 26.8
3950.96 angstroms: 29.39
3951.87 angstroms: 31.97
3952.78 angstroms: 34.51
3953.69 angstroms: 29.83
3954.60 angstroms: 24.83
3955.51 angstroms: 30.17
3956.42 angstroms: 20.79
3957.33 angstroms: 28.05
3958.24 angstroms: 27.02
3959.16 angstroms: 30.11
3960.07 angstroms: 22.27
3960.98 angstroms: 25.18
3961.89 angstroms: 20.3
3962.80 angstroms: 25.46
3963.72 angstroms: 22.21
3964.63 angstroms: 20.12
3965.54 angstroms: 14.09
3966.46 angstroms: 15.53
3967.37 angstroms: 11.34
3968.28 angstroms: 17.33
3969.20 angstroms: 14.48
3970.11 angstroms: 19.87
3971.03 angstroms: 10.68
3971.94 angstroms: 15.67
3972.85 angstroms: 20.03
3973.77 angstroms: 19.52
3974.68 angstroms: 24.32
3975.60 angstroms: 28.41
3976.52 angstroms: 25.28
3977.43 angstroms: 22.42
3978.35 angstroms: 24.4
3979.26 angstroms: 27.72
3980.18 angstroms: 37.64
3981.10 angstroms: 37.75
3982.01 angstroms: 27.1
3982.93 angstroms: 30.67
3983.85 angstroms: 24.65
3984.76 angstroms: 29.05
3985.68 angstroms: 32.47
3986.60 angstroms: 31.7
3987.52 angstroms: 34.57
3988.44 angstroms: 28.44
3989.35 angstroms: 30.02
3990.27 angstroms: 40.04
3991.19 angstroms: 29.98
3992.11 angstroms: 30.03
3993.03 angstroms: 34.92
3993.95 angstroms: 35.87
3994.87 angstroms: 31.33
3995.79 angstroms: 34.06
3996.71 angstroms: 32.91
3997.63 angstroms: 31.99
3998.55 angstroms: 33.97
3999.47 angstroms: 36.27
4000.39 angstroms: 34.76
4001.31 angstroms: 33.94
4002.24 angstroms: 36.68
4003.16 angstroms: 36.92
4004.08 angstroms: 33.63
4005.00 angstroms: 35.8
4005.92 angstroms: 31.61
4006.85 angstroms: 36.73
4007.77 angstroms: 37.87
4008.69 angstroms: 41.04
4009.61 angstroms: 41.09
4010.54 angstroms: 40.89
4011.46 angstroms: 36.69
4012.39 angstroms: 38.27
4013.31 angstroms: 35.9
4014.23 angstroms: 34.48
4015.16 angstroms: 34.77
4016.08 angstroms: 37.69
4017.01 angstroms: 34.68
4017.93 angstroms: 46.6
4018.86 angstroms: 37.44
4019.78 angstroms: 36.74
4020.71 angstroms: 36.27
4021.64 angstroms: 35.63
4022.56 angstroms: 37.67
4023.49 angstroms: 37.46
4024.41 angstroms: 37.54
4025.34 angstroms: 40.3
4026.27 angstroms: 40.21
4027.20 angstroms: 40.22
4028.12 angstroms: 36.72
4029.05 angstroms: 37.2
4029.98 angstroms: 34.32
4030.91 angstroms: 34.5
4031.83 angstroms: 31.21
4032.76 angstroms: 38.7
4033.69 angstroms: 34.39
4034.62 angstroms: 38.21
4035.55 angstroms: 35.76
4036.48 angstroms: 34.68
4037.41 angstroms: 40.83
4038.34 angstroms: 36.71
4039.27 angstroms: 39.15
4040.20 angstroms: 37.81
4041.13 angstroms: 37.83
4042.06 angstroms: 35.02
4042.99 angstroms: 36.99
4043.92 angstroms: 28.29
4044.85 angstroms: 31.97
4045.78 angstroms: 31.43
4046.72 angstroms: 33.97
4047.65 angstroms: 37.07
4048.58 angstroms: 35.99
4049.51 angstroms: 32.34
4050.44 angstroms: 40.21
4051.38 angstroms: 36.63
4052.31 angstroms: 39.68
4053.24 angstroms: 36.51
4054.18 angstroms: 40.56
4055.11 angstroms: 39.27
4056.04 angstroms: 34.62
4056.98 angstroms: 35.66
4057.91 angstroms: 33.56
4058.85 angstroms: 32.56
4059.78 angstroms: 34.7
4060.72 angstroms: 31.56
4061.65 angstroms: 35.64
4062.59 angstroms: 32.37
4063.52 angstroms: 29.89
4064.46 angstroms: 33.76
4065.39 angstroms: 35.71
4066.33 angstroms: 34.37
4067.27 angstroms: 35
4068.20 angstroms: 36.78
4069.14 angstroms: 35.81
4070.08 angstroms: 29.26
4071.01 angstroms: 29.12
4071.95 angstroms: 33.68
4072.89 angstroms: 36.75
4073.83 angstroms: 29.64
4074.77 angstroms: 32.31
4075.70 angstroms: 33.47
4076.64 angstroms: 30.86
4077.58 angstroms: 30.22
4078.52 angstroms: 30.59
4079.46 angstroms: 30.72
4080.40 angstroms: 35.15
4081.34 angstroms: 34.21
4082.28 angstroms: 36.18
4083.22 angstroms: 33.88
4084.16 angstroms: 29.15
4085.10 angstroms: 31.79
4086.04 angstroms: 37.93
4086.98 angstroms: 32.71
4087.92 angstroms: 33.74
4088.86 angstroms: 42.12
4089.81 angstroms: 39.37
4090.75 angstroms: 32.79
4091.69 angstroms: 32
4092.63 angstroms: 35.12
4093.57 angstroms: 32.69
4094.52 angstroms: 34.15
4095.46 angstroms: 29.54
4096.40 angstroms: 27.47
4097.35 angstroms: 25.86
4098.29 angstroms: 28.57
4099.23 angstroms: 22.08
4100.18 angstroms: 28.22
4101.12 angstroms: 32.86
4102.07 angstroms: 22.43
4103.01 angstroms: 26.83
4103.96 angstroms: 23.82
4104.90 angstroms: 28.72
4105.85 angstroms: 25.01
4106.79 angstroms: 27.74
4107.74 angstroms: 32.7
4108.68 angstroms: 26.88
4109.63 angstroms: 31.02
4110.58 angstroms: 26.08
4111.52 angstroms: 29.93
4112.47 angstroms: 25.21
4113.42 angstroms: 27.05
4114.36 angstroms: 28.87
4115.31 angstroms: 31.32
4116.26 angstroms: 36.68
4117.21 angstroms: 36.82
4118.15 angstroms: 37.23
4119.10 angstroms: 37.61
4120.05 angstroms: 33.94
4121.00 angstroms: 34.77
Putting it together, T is 1.4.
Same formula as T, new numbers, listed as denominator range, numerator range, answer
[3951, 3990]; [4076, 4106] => 1.32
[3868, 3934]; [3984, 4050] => 1.48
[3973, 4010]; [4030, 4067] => 1.13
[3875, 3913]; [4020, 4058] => 1.58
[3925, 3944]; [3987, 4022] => 1.60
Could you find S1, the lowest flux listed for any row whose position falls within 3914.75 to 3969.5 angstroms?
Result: 7.561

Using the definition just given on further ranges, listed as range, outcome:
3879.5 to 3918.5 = 14.27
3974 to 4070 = 22.42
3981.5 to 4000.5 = 24.65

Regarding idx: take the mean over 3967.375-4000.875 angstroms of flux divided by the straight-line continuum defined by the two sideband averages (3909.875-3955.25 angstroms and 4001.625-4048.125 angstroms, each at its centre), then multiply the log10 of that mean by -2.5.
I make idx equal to 0.15 mag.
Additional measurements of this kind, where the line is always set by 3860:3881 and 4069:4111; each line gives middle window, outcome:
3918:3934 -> 0.17 mag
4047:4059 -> -0.20 mag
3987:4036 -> -0.20 mag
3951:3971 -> 0.25 mag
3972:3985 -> 0.10 mag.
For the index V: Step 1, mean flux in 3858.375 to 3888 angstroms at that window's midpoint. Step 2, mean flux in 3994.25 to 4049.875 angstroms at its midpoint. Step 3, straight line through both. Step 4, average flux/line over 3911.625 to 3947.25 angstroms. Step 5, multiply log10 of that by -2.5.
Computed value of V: 0.142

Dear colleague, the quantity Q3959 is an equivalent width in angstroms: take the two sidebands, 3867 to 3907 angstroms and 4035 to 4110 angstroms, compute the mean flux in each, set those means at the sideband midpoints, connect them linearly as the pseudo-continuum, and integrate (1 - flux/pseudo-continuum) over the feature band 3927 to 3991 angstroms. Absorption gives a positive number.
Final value 7.33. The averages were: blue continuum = 25.2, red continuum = 33.1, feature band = 25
